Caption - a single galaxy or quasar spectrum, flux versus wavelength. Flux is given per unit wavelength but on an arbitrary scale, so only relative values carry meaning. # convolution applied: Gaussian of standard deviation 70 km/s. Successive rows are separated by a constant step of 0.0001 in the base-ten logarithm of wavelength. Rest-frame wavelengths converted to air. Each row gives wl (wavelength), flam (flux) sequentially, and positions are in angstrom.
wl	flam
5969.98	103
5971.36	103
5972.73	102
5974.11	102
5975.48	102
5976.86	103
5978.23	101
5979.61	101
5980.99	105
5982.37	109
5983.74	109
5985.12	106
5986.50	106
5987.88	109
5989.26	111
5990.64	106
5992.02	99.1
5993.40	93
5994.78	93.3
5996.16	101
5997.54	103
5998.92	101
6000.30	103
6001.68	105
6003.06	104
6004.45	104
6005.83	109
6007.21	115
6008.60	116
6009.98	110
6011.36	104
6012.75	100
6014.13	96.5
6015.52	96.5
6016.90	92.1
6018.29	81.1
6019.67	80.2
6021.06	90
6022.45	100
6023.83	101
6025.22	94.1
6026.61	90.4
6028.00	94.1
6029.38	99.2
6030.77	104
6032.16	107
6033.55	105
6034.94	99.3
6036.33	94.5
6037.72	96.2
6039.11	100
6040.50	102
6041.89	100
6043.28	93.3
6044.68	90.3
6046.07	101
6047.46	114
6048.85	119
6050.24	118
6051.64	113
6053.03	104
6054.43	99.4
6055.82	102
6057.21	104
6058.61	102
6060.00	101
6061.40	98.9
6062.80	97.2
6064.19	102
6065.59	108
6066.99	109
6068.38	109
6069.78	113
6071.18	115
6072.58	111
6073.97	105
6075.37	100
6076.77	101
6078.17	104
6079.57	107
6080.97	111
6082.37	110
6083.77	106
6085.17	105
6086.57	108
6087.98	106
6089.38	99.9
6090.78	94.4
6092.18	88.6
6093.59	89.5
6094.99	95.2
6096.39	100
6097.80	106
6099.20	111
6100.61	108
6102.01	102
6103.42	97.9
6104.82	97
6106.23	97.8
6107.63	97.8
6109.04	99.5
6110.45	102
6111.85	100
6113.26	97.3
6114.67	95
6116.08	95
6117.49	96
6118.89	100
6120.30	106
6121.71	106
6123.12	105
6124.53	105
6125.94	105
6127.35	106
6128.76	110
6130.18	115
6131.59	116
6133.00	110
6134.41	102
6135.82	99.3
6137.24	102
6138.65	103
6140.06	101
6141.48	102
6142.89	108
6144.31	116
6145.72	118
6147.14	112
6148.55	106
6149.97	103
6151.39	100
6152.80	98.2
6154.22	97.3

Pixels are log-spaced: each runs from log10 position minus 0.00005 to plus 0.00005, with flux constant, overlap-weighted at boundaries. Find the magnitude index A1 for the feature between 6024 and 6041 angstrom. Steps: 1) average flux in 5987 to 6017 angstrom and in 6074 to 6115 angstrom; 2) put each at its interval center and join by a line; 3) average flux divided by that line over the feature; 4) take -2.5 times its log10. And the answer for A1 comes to 0.04 mag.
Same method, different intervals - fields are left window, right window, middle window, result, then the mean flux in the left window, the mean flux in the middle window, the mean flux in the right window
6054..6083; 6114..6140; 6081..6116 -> 0.043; 105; 101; 104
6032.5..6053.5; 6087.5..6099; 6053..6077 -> -0.039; 103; 105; 97.9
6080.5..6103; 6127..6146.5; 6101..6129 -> 0.044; 102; 101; 108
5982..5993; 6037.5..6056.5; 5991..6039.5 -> 0.061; 106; 99.5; 104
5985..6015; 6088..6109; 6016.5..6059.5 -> 0.027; 104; 99.8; 99.2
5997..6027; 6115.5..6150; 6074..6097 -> 0.020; 99.9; 102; 106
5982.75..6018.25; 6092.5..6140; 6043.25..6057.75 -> -0.031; 103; 106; 102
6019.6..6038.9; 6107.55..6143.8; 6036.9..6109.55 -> -0.034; 97.4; 103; 103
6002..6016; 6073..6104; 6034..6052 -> 0.014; 106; 103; 103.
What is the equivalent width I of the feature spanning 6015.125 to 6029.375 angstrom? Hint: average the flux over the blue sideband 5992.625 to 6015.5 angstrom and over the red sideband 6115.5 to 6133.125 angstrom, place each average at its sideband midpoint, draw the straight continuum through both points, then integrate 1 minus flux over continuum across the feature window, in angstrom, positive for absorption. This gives 1.6 angstrom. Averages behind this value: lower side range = 103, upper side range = 106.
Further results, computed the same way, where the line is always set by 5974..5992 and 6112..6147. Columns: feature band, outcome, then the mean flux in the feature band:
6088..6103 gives 0.8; 99.7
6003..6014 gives -0.2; 107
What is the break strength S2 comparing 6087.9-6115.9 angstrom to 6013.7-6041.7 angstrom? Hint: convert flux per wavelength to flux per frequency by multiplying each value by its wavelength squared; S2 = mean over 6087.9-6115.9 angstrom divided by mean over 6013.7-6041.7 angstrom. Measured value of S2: 1.1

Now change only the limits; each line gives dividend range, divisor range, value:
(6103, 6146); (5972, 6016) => 1.04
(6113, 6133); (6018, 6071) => 1.06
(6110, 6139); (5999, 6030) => 1.08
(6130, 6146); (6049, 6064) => 1.05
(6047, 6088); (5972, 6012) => 1.05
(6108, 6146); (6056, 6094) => 1.02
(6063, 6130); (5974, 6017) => 1.03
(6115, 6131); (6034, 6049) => 1.07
